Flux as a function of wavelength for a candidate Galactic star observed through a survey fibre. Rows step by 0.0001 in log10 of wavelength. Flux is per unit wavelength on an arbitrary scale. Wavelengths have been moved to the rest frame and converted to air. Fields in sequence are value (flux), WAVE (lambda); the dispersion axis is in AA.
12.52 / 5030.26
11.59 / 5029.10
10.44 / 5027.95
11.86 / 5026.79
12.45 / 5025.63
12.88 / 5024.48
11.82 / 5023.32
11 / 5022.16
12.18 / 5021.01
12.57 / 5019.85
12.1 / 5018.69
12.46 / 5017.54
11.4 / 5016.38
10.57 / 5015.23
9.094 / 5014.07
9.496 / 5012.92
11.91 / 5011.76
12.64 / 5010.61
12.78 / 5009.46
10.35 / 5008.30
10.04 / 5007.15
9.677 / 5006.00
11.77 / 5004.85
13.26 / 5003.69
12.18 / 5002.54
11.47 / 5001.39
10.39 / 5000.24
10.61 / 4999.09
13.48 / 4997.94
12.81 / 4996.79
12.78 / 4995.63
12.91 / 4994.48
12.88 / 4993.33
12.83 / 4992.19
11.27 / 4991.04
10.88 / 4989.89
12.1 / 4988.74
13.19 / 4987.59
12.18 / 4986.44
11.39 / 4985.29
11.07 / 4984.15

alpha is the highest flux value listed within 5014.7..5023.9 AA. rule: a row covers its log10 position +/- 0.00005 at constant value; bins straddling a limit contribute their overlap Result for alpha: 12.57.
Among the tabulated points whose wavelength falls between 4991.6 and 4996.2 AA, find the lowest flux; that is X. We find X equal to 12.78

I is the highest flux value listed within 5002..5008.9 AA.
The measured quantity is 13.26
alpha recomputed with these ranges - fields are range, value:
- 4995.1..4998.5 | 13.48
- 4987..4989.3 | 13.19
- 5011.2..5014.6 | 11.91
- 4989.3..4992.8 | 12.83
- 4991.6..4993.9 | 12.88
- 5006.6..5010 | 12.78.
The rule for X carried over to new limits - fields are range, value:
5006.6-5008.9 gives 10.04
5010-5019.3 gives 9.094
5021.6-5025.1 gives 11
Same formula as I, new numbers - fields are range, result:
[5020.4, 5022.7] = 12.18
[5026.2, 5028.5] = 11.86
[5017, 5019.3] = 12.46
